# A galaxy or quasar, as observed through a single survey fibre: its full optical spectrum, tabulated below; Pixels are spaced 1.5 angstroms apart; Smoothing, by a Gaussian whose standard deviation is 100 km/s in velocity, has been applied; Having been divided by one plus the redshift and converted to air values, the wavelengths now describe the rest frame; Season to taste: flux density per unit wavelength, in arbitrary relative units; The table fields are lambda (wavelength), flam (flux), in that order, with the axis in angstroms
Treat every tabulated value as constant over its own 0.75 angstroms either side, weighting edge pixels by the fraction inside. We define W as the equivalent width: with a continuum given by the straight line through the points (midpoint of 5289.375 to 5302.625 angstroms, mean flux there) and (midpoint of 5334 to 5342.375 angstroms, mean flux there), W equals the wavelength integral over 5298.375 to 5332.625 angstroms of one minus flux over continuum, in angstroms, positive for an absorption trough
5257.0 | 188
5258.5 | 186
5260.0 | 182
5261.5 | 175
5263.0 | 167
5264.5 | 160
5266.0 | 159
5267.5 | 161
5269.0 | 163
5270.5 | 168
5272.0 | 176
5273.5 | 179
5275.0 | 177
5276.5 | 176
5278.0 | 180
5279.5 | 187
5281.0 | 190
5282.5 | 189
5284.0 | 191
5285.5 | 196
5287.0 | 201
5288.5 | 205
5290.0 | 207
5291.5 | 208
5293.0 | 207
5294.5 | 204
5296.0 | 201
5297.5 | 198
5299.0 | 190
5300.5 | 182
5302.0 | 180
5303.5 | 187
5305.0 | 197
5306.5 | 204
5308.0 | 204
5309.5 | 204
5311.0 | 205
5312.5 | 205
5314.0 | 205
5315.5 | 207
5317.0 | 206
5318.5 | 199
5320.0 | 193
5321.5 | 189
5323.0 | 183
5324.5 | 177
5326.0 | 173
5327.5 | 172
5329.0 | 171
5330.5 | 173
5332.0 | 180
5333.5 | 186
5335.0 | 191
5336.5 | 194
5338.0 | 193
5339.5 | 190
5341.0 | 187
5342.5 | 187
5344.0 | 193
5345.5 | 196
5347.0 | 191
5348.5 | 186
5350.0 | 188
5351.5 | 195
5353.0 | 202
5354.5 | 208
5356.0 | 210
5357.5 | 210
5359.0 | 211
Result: 0.6 angstroms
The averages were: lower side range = 198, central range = 191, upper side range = 191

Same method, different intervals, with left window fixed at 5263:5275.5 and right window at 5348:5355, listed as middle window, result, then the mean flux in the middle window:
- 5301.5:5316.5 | -1.6 angstroms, 200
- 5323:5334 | 0.7 angstroms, 176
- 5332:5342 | 0.1 angstroms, 189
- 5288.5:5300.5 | -1.7 angstroms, 201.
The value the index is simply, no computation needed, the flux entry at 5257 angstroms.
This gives 188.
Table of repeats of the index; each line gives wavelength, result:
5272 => 176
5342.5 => 187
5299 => 190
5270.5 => 168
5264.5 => 160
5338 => 193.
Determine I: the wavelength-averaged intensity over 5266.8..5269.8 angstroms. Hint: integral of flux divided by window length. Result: 162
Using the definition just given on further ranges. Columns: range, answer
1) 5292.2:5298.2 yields 203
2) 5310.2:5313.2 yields 205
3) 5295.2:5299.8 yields 196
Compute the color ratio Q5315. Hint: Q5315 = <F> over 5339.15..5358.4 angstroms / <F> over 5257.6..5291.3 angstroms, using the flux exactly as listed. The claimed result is 1.1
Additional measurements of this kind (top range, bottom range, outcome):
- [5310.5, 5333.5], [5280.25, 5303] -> 0.96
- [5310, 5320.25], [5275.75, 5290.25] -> 1.06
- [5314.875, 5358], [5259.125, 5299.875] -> 1.03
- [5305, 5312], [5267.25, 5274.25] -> 1.20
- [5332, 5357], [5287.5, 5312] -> 0.97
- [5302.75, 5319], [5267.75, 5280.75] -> 1.15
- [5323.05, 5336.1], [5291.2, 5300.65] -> 0.90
